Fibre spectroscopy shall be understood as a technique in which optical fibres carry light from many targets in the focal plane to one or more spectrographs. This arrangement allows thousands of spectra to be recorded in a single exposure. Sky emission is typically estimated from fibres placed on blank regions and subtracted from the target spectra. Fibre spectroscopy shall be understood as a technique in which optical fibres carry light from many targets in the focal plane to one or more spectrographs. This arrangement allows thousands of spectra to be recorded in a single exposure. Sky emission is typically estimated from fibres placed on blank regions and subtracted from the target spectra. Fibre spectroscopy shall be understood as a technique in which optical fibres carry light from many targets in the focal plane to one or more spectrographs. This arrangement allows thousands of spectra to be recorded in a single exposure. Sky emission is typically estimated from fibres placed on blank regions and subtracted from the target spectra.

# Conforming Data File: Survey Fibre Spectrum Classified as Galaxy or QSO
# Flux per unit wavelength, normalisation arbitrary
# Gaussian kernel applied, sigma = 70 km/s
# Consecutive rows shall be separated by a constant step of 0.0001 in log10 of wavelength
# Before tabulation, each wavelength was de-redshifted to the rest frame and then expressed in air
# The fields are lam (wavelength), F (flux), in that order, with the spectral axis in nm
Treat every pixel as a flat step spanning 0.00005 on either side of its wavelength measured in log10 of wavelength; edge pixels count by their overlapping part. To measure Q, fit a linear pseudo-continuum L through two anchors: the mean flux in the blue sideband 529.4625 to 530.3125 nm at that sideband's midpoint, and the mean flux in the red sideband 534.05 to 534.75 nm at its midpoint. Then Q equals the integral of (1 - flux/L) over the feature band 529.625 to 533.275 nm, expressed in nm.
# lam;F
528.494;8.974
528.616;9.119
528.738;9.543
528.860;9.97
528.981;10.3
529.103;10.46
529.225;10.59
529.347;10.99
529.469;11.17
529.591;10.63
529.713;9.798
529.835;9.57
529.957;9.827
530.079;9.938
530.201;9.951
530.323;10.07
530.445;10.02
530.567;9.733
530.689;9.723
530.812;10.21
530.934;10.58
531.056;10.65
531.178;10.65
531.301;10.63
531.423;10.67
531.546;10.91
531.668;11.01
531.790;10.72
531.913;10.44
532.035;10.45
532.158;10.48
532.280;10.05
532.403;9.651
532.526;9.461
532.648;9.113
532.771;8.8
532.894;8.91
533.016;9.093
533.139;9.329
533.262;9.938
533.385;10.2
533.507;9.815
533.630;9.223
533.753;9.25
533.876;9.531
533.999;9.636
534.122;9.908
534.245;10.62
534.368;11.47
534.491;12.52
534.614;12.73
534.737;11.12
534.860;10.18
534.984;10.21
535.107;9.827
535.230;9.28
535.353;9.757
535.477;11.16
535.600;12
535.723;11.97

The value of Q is 0.17 nm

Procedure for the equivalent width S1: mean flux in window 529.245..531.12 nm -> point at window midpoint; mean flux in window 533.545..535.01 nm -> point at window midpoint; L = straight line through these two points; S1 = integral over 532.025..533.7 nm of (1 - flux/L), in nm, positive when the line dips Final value 0.13 nm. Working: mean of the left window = 10.2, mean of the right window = 10.5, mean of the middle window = 9.58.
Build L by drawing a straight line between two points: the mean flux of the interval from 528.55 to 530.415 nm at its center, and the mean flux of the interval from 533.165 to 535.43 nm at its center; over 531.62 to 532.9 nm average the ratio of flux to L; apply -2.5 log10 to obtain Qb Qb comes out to 0.03 mag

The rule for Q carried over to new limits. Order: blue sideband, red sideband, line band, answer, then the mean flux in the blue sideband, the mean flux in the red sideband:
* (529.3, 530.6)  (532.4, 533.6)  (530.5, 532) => -0.10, 10.2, 9.42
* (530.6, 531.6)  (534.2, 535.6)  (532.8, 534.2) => 0.16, 10.5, 10.9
